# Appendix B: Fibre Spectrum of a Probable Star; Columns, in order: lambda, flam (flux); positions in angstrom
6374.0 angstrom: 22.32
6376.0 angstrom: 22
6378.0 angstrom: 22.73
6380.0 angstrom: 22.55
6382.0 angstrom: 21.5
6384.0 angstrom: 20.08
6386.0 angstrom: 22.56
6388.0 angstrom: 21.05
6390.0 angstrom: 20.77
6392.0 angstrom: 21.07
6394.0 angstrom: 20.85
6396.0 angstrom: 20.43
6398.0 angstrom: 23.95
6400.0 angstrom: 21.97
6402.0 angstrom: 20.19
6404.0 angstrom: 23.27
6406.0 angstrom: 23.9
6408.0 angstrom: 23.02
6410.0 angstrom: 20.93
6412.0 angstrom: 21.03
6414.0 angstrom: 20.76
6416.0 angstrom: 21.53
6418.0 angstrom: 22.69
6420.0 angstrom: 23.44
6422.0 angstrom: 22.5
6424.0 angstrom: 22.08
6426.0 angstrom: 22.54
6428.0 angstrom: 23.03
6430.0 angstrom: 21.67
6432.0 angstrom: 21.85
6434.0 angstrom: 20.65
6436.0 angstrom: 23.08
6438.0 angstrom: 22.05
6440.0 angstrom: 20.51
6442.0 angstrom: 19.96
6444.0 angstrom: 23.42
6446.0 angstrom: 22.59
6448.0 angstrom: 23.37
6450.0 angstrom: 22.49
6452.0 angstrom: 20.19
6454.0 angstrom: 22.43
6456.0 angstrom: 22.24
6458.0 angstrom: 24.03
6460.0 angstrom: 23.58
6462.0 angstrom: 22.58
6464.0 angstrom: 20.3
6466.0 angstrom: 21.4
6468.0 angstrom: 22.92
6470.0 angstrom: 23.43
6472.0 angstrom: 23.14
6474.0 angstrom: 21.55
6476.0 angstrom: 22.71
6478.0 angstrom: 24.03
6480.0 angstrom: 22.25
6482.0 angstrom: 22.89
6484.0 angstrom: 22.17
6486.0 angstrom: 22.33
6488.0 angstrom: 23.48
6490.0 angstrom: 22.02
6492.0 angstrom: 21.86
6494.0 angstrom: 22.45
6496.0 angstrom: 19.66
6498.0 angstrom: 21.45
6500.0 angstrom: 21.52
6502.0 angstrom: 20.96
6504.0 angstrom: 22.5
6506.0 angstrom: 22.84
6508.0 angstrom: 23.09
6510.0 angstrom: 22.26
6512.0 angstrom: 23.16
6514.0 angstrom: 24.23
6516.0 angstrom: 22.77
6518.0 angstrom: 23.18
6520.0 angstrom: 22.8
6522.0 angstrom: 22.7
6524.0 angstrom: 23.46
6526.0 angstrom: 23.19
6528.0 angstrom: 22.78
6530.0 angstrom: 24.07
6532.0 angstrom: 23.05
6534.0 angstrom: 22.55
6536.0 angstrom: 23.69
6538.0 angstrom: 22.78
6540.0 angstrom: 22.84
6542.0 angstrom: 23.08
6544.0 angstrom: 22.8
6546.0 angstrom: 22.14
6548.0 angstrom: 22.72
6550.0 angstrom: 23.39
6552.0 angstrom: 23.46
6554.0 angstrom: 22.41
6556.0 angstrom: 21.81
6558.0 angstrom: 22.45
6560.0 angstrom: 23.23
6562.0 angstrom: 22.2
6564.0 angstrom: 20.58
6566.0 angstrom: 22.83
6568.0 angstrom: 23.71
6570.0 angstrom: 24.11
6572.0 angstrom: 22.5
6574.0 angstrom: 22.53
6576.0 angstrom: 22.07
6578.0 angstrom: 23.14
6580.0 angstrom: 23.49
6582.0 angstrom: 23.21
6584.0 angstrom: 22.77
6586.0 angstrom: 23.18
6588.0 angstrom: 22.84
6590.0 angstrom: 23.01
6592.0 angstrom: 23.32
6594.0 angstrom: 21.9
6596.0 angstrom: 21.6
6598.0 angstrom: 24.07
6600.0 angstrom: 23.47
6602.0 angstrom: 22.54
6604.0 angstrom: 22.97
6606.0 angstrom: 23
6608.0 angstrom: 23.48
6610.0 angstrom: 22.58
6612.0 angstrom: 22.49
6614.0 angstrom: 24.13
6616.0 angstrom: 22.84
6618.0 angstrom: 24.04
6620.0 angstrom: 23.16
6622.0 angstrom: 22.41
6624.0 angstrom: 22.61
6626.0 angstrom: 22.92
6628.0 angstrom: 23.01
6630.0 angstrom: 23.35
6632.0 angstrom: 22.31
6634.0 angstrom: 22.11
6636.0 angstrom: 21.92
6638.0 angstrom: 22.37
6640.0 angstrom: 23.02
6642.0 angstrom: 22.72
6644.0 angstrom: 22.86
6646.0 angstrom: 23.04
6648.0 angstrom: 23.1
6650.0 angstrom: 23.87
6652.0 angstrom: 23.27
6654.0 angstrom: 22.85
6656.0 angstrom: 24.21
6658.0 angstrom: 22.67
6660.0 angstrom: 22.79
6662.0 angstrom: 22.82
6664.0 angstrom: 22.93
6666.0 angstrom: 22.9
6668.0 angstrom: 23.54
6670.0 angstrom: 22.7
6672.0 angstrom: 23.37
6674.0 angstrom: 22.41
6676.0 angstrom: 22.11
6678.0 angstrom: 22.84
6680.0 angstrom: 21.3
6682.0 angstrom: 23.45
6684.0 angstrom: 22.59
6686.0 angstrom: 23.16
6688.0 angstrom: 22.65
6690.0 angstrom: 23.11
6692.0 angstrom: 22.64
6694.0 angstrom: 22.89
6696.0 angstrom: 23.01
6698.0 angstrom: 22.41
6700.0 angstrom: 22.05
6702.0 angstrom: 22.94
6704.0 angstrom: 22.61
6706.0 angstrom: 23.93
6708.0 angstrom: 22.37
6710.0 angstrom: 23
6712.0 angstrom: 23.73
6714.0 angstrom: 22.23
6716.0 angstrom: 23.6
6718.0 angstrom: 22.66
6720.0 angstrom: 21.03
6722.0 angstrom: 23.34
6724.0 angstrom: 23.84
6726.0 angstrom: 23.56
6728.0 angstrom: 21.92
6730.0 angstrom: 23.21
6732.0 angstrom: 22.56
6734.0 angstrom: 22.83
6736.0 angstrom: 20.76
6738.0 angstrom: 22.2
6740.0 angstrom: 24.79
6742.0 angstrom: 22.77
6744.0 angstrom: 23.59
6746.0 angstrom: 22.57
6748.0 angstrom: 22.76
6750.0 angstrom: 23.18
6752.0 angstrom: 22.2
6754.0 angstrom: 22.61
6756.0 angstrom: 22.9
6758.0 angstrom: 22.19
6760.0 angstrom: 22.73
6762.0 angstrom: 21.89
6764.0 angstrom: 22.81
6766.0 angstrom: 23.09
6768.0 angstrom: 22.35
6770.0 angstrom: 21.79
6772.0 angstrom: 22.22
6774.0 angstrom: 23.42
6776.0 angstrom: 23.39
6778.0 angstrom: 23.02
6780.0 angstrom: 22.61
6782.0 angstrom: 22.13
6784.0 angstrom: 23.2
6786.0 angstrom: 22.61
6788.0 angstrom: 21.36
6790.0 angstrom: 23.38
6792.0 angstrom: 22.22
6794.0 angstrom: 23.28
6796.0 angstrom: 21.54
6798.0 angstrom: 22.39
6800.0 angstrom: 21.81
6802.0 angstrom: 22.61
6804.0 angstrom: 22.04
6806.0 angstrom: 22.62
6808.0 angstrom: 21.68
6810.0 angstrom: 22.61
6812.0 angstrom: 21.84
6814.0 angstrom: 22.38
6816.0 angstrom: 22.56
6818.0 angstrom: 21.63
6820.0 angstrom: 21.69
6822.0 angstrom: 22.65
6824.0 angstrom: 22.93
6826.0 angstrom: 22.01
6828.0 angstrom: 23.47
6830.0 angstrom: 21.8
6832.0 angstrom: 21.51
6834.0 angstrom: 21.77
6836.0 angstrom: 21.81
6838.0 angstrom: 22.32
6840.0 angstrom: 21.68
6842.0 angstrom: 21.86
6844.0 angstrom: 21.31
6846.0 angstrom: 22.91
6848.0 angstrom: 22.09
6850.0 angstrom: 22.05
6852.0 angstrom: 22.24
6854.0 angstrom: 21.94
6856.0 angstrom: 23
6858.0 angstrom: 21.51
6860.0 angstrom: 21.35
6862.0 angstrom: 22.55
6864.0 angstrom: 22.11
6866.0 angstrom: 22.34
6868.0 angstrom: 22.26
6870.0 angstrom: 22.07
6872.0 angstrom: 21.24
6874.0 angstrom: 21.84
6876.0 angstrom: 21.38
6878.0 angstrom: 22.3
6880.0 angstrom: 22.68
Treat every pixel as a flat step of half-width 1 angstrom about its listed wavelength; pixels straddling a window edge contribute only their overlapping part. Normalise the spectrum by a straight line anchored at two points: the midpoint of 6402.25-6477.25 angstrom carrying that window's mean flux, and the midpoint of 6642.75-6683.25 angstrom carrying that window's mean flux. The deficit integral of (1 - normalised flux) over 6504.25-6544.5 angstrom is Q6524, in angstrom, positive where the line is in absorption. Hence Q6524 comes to -1.0 angstrom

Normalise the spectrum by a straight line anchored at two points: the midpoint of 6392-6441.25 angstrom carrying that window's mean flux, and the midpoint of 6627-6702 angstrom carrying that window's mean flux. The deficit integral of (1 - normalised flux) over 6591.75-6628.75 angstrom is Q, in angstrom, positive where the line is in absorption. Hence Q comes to -0.55 angstrom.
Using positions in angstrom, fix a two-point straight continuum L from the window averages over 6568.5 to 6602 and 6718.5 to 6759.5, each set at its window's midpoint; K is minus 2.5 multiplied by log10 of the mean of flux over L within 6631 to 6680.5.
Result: 0.00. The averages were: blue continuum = 22.9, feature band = 22.8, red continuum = 22.7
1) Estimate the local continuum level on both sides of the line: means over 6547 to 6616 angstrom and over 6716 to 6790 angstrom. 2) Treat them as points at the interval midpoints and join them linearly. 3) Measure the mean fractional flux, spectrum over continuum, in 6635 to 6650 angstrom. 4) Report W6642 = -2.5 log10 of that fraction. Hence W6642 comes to 0.00 mag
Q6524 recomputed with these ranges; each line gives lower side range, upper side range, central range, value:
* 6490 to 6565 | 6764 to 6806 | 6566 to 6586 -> -0.4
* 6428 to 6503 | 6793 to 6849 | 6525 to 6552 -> -1.1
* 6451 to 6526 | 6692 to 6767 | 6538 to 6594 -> -0.6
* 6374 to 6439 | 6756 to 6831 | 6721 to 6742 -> -0.5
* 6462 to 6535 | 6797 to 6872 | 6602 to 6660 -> -1.5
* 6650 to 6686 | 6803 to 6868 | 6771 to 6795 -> -0.4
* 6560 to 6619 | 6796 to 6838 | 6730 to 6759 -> -0.4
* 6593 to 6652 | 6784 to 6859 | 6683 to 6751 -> -0.8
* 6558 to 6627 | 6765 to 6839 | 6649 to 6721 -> -0.6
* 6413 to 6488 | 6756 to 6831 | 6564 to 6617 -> -1.4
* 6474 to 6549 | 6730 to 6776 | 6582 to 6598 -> -0.1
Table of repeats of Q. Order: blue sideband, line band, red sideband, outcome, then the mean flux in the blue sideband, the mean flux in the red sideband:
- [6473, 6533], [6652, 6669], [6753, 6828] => -0.45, 22.6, 22.5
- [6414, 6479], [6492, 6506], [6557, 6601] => 0.59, 22.3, 22.8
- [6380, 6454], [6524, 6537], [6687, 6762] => -0.60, 21.9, 22.8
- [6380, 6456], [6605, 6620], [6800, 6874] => -0.84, 21.9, 22.1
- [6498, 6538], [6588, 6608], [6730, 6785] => -0.09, 22.8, 22.7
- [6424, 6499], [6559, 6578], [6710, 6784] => -0.21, 22.2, 22.7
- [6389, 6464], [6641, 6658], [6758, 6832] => -0.71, 22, 22.4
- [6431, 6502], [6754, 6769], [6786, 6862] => -0.27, 22.2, 22.2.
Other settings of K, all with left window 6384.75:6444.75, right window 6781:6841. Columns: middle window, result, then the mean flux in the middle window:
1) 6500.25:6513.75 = -0.03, 22.5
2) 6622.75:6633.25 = -0.04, 22.8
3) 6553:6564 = -0.01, 22.3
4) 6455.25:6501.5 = -0.02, 22.3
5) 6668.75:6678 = -0.03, 22.7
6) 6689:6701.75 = -0.03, 22.7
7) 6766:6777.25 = -0.02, 22.7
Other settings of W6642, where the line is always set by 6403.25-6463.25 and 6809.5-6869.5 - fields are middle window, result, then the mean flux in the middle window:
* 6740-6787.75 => -0.03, 22.7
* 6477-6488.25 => -0.03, 22.8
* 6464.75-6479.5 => -0.02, 22.7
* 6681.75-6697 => -0.04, 22.9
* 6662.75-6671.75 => -0.04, 23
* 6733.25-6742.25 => -0.02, 22.7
